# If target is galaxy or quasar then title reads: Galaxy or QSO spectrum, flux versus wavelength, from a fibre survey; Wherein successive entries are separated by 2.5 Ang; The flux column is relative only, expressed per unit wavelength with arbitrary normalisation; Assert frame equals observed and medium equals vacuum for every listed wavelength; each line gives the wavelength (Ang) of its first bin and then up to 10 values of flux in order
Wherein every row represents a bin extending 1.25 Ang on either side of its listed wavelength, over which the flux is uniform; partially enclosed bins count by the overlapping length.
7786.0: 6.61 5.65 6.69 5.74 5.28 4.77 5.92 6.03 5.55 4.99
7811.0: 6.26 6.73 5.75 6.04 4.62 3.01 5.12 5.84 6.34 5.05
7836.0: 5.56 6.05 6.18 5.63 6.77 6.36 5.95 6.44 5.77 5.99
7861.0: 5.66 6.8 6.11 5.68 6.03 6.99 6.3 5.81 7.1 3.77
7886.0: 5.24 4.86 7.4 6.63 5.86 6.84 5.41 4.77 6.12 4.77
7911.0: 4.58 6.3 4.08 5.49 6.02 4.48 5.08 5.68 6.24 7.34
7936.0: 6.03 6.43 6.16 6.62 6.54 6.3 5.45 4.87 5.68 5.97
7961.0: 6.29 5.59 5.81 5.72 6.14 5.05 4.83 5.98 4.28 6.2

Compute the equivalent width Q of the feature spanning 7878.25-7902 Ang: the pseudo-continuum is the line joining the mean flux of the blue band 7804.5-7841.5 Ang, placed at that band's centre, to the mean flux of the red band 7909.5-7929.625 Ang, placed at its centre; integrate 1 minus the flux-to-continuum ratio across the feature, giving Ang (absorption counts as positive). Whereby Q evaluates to -2.67 Ang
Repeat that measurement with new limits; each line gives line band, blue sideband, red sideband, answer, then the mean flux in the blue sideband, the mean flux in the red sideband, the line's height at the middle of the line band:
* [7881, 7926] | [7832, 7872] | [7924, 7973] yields 3.73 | 6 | 5.96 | 5.98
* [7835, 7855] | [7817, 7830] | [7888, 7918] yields -3.75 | 4.97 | 5.65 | 5.15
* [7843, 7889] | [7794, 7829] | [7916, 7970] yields -3.18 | 5.42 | 5.85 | 5.6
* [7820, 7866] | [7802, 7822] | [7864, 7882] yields 2.26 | 5.76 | 6.3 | 6.03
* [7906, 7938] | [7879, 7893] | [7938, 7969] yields 1.63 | 5.73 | 5.95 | 5.85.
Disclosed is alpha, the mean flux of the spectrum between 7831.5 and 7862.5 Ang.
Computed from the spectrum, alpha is 5.97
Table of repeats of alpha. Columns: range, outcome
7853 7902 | 6.03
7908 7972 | 5.77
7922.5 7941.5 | 5.94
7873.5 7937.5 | 5.72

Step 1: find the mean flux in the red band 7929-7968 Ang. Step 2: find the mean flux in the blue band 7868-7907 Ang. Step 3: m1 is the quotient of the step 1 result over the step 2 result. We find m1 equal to 1.02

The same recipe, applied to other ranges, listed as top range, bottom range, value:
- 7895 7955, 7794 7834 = 1.05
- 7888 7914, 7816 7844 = 1.07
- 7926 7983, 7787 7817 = 1.01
